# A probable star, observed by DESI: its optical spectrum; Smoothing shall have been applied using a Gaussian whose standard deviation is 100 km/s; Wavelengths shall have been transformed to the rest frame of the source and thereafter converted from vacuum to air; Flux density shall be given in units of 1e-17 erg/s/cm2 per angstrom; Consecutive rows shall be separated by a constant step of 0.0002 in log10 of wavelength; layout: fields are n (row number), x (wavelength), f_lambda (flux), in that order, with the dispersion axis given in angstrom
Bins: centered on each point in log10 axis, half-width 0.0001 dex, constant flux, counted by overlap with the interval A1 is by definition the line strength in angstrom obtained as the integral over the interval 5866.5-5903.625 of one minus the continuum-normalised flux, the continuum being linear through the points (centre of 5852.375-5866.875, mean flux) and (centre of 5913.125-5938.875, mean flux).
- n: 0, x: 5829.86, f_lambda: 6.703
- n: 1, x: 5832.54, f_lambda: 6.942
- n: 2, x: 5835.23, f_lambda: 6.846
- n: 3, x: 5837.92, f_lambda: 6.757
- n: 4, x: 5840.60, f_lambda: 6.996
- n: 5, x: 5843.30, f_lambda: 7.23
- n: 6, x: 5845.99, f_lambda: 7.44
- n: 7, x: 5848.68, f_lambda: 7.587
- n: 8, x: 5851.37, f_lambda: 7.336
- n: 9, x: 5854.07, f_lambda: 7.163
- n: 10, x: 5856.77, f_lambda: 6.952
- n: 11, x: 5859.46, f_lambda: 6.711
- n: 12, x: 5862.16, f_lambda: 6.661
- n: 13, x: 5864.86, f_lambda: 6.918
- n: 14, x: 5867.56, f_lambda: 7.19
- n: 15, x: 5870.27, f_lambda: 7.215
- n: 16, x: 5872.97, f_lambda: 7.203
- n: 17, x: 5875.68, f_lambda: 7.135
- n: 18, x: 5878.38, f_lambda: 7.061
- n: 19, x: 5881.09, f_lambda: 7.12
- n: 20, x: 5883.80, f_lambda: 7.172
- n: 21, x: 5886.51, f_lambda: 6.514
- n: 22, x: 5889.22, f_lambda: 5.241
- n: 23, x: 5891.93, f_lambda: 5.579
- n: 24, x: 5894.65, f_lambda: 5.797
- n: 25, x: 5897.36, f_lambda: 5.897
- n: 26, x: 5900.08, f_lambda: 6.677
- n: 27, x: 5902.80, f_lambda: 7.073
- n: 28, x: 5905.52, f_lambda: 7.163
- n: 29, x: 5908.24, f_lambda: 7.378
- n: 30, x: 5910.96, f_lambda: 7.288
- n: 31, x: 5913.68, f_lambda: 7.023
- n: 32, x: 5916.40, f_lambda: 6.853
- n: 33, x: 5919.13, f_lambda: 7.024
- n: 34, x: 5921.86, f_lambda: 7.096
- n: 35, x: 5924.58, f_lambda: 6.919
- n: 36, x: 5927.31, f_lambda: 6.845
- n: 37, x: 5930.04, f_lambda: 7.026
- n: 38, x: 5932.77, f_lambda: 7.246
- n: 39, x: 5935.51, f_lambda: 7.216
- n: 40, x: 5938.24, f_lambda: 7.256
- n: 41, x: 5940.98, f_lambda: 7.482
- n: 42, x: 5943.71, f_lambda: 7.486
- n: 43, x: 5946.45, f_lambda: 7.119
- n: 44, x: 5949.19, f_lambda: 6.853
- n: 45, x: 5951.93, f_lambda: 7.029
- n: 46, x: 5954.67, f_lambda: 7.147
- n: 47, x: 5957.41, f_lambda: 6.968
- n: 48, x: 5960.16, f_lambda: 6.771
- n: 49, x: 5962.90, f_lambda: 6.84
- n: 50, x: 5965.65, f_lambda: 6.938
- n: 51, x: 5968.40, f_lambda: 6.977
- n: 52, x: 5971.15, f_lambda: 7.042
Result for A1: 1.8 angstrom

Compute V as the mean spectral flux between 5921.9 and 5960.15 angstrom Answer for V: 7.11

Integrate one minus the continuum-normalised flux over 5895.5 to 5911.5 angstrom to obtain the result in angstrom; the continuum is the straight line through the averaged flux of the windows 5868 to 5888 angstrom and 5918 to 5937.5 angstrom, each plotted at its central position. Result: 0.4 angstrom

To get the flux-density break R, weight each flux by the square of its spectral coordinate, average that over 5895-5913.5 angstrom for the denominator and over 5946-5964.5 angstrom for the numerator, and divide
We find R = 1.0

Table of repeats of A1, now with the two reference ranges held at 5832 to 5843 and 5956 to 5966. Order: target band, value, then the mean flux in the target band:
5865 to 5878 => -0.5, 7.15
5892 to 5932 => 0.4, 6.83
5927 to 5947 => -1.0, 7.23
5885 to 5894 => 1.4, 5.8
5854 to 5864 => 0.1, 6.84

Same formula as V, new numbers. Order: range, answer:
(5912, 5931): 6.98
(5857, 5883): 7.02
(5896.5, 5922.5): 6.96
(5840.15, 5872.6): 7.12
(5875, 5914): 6.66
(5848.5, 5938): 6.88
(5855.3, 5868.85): 6.89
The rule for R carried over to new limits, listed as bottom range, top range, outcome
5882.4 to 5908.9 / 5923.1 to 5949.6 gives 1.13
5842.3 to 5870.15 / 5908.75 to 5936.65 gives 1.01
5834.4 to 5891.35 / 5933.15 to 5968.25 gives 1.05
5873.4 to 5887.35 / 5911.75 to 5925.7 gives 1.01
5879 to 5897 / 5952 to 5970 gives 1.14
